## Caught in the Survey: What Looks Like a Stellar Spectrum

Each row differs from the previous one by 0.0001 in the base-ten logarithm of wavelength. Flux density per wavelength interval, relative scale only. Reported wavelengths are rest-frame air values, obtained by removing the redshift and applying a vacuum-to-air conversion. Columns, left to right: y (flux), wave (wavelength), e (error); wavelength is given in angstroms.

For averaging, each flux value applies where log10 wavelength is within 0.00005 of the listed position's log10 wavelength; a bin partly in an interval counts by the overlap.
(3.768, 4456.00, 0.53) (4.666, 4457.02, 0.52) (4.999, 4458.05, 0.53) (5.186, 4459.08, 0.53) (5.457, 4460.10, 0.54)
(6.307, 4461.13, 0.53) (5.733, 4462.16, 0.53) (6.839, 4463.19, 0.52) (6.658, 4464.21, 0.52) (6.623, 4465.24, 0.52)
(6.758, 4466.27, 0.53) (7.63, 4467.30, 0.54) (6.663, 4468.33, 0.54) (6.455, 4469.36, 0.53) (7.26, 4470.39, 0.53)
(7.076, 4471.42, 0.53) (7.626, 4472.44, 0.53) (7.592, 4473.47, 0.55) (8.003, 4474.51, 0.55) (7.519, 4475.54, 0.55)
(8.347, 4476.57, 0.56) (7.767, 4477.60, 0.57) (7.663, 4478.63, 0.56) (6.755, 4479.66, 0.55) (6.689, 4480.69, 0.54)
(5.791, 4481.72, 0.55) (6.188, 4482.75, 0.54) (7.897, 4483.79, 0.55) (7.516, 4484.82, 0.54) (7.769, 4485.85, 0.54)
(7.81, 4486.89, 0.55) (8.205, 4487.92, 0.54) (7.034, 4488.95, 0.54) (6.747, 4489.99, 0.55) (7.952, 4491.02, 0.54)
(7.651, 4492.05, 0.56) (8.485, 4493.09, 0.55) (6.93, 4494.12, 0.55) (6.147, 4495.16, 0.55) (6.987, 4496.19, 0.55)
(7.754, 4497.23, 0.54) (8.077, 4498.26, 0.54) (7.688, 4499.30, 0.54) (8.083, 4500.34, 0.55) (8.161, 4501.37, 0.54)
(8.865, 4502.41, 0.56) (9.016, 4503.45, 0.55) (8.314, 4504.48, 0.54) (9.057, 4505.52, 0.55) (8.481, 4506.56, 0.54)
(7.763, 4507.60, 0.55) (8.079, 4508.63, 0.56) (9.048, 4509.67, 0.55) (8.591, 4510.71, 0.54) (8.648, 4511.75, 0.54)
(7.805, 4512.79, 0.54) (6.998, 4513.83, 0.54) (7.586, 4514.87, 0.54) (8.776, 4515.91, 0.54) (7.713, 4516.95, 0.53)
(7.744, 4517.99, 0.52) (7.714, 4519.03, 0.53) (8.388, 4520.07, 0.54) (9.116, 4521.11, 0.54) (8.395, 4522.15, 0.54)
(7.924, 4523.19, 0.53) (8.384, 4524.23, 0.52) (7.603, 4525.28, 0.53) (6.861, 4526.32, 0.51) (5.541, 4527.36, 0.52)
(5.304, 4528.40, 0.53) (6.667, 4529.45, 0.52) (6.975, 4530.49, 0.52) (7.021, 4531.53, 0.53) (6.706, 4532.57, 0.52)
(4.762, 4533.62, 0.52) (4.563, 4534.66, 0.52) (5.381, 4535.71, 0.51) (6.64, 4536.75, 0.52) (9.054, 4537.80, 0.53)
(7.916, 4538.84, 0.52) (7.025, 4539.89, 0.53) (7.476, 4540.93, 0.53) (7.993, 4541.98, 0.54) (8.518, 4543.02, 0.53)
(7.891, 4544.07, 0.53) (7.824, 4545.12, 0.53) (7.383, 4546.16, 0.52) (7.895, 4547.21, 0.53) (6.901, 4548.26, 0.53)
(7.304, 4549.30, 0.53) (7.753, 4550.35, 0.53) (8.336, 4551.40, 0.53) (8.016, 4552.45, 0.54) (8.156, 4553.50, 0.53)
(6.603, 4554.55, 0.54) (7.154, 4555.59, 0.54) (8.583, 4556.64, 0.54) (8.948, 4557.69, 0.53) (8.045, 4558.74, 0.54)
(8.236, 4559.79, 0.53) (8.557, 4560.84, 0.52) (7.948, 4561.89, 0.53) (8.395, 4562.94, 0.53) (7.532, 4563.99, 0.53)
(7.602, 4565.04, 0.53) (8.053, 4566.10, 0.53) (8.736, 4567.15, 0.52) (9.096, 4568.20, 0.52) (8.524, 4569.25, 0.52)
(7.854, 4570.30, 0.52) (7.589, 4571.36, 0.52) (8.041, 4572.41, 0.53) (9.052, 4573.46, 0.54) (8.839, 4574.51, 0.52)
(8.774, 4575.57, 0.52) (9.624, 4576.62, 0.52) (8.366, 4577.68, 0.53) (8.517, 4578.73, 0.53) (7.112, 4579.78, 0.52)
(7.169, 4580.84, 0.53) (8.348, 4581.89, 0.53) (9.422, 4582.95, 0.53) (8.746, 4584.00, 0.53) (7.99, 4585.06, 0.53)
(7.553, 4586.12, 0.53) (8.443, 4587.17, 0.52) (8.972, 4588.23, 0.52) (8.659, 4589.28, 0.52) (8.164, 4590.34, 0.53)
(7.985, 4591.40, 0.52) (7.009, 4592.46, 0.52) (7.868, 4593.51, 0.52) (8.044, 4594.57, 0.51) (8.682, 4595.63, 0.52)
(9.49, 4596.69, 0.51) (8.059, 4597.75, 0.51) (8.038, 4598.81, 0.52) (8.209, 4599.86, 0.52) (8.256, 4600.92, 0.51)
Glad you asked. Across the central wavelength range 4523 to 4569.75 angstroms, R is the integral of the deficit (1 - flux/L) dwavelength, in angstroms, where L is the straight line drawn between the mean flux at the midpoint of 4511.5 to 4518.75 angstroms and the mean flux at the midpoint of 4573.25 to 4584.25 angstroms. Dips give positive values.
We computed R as 3.9 angstroms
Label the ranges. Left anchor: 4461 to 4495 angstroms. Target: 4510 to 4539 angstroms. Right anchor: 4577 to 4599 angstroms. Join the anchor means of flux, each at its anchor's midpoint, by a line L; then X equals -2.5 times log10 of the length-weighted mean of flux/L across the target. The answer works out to 0.05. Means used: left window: 7.21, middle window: 7.32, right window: 8.23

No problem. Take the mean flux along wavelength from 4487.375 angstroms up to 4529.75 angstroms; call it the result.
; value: 7.82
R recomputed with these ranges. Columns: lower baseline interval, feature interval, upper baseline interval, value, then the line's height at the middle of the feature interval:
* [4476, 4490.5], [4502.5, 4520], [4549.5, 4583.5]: -1.44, 7.61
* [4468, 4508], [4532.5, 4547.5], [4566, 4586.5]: 1.72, 8.06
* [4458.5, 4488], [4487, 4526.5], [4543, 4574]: -3.07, 7.4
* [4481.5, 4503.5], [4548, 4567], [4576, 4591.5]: 0.47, 8.13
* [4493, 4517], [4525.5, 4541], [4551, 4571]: 3.00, 8.08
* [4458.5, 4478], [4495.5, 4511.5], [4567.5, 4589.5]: -1.85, 7.39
